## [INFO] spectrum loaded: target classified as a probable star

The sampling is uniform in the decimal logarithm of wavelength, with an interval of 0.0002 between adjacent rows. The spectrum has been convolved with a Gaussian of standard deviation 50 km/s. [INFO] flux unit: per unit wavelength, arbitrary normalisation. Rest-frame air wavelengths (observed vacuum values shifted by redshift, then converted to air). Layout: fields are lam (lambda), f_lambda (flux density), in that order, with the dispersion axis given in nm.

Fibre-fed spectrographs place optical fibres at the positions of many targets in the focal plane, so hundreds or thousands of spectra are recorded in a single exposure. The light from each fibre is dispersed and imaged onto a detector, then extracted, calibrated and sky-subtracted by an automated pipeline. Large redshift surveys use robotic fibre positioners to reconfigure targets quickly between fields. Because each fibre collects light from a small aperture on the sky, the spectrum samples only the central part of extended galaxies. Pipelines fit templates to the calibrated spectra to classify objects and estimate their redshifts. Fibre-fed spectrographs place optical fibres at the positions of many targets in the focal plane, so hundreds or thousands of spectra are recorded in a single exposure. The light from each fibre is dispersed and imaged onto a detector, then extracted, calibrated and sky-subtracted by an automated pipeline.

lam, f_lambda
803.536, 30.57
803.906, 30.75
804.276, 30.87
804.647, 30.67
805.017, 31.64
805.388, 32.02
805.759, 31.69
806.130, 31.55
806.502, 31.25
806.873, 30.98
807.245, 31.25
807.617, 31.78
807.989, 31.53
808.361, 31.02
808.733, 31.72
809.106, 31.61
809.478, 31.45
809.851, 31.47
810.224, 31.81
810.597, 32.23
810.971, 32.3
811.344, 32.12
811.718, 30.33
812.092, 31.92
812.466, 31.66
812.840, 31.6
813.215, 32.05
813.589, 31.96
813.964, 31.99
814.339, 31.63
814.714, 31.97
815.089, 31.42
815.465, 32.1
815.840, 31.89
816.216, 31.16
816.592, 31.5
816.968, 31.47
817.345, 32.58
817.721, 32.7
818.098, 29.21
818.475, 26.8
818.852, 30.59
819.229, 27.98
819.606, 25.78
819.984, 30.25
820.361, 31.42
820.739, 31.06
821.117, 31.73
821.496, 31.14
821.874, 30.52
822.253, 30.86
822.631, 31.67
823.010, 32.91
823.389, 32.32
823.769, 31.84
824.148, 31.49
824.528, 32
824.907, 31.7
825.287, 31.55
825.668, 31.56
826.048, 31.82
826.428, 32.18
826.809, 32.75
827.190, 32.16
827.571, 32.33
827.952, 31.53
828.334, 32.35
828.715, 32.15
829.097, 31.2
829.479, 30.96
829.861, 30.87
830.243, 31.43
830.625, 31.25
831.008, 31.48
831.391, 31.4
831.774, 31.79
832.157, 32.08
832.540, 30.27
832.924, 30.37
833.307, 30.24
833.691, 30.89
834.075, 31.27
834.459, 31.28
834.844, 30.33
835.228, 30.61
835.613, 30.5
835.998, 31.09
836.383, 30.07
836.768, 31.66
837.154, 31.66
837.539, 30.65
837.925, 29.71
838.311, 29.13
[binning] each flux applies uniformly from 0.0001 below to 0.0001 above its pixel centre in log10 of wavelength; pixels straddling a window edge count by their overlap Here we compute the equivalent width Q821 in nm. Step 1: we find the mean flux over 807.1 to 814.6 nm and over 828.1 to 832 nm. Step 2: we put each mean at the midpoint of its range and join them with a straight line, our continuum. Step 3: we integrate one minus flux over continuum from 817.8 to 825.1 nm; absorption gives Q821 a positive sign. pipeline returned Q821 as 0.22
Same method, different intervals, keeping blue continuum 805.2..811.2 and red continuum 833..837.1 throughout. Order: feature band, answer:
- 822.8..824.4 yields -0.050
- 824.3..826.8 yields -0.062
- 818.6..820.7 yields 0.135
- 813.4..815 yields -0.022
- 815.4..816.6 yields -0.010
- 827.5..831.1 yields -0.064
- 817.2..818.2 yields -0.010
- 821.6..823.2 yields -0.015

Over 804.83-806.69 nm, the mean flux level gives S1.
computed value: 31.6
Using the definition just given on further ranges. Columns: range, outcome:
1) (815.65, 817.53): 31.7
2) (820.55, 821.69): 31.3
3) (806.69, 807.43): 31.1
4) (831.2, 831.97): 31.6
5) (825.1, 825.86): 31.5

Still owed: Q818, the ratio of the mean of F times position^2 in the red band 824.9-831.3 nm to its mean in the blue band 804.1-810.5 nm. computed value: 1.1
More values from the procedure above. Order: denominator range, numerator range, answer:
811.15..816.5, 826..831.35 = 1.04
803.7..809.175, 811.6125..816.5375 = 1.03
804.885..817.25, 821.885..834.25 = 1.04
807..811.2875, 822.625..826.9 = 1.05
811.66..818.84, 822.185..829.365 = 1.04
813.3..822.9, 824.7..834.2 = 1.05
